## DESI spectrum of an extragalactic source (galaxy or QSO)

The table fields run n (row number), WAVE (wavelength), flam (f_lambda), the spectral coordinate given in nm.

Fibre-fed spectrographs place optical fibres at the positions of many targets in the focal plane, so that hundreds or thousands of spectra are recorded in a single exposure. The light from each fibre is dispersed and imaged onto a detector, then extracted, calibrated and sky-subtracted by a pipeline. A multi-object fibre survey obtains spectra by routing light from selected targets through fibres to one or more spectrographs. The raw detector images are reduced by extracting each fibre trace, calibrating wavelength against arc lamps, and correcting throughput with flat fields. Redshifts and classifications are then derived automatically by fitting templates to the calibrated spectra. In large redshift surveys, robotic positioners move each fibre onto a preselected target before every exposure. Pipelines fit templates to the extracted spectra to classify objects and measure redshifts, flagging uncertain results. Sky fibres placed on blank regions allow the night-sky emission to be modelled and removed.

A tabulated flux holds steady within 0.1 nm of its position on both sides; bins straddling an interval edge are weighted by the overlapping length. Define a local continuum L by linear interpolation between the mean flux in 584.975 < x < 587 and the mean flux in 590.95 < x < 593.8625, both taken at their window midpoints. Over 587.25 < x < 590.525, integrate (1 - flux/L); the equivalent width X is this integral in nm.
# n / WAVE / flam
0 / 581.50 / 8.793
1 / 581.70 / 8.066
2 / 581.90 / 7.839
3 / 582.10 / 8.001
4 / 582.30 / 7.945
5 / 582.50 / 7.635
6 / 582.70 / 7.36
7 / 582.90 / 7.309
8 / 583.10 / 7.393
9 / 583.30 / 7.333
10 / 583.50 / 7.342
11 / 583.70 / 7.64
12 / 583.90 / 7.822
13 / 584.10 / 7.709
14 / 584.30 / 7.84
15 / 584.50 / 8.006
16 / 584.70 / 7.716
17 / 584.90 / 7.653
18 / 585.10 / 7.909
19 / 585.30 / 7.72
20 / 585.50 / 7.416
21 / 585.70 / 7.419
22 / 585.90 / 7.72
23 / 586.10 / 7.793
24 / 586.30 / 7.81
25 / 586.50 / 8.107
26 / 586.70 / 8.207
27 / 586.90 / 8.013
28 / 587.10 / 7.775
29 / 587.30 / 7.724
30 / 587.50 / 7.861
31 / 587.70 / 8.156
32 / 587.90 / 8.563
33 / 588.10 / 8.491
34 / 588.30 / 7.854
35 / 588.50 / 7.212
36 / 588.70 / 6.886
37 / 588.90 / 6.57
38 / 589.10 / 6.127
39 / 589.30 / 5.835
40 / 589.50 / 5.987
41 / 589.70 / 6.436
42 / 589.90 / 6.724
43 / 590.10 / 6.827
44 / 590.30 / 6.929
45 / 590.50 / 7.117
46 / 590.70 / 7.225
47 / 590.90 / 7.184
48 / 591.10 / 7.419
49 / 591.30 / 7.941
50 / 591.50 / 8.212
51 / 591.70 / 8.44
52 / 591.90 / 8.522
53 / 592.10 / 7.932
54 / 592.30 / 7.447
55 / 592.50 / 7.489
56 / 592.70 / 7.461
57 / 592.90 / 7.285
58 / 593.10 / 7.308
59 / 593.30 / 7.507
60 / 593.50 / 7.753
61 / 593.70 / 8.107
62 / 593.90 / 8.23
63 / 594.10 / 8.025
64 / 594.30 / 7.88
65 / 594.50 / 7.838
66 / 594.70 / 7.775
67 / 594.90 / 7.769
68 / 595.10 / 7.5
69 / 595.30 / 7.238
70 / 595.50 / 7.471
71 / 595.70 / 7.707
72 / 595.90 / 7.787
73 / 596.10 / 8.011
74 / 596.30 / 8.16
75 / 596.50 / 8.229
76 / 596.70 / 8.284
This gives 0.28 nm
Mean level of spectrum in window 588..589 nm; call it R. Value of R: 7.4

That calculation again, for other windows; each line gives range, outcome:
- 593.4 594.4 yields 8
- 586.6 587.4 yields 7.93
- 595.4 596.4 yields 7.83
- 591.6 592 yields 8.48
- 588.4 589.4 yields 6.53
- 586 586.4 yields 7.8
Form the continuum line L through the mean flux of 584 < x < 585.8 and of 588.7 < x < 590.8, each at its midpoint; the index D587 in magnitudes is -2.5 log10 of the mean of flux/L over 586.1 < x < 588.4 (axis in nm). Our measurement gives -0.13 mag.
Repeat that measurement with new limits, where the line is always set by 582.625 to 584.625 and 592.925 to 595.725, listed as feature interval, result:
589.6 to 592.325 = 0.03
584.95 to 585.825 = 0.00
